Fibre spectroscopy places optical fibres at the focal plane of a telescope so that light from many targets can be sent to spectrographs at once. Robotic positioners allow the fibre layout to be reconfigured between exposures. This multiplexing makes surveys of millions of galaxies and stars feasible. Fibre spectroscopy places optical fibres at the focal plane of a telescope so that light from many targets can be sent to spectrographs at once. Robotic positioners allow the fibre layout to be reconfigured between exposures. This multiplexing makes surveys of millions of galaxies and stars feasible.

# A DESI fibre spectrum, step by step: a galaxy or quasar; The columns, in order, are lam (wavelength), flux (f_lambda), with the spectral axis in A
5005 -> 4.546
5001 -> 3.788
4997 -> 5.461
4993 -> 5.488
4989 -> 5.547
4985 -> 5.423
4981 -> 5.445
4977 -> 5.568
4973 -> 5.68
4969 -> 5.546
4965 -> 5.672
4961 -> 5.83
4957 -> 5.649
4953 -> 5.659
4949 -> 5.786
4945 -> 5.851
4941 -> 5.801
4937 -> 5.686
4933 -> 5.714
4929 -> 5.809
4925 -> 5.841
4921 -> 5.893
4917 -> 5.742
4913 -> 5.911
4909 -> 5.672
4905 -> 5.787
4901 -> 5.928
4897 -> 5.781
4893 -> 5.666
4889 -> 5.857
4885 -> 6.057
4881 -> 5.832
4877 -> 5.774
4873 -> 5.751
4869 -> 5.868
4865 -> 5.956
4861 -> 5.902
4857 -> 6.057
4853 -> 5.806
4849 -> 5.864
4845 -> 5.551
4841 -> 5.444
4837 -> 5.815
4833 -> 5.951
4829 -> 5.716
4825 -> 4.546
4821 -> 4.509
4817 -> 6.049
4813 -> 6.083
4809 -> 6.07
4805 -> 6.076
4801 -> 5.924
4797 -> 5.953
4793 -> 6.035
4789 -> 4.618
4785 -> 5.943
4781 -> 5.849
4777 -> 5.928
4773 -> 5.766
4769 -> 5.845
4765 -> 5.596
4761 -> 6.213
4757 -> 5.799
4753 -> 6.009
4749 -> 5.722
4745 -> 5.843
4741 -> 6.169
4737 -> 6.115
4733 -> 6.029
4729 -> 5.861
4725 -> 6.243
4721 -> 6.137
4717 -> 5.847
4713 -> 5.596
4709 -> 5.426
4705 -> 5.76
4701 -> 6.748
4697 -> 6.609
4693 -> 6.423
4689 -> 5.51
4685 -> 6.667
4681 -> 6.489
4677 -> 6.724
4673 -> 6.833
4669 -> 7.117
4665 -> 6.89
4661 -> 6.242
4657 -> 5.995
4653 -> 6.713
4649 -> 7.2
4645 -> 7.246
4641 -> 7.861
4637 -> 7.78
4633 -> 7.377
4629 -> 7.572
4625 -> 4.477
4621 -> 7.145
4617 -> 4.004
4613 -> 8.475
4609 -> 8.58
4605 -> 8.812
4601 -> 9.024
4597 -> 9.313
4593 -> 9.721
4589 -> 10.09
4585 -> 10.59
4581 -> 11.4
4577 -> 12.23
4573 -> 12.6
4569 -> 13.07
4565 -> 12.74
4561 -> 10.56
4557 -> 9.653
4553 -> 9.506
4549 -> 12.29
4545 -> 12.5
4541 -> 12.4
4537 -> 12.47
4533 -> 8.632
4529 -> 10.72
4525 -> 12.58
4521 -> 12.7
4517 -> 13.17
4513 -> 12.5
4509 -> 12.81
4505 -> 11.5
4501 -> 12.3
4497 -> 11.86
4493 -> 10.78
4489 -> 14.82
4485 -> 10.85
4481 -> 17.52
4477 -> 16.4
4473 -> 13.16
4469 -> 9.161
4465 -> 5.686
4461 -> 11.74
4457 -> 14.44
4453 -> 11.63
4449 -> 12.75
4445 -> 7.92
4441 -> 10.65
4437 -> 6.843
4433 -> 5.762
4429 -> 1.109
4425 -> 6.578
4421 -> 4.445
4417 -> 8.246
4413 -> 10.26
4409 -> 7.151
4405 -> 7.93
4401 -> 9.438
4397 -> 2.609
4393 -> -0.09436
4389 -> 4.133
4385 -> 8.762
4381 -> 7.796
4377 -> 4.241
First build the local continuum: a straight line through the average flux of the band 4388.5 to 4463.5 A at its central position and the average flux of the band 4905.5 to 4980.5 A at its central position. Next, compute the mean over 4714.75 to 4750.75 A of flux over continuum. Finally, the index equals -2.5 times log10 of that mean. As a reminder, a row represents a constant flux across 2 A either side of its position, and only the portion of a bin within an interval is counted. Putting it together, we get 0.09 mag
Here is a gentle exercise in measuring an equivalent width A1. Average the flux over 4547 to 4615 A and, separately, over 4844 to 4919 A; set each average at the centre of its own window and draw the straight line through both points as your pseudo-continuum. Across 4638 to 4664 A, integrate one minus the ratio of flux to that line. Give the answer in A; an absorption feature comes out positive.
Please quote 6.9 A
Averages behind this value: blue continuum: 10.5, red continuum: 5.83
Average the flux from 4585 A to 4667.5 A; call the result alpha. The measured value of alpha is 7.6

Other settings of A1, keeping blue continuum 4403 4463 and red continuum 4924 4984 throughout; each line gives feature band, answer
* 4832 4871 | 2.67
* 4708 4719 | 2.12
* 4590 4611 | -4.26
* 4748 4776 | 3.62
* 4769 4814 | 5.02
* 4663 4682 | 1.01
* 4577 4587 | -4.60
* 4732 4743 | 1.20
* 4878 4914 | 1.07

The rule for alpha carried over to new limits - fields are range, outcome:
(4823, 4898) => 5.75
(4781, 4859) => 5.69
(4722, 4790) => 5.88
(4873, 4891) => 5.87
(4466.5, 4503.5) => 12.9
